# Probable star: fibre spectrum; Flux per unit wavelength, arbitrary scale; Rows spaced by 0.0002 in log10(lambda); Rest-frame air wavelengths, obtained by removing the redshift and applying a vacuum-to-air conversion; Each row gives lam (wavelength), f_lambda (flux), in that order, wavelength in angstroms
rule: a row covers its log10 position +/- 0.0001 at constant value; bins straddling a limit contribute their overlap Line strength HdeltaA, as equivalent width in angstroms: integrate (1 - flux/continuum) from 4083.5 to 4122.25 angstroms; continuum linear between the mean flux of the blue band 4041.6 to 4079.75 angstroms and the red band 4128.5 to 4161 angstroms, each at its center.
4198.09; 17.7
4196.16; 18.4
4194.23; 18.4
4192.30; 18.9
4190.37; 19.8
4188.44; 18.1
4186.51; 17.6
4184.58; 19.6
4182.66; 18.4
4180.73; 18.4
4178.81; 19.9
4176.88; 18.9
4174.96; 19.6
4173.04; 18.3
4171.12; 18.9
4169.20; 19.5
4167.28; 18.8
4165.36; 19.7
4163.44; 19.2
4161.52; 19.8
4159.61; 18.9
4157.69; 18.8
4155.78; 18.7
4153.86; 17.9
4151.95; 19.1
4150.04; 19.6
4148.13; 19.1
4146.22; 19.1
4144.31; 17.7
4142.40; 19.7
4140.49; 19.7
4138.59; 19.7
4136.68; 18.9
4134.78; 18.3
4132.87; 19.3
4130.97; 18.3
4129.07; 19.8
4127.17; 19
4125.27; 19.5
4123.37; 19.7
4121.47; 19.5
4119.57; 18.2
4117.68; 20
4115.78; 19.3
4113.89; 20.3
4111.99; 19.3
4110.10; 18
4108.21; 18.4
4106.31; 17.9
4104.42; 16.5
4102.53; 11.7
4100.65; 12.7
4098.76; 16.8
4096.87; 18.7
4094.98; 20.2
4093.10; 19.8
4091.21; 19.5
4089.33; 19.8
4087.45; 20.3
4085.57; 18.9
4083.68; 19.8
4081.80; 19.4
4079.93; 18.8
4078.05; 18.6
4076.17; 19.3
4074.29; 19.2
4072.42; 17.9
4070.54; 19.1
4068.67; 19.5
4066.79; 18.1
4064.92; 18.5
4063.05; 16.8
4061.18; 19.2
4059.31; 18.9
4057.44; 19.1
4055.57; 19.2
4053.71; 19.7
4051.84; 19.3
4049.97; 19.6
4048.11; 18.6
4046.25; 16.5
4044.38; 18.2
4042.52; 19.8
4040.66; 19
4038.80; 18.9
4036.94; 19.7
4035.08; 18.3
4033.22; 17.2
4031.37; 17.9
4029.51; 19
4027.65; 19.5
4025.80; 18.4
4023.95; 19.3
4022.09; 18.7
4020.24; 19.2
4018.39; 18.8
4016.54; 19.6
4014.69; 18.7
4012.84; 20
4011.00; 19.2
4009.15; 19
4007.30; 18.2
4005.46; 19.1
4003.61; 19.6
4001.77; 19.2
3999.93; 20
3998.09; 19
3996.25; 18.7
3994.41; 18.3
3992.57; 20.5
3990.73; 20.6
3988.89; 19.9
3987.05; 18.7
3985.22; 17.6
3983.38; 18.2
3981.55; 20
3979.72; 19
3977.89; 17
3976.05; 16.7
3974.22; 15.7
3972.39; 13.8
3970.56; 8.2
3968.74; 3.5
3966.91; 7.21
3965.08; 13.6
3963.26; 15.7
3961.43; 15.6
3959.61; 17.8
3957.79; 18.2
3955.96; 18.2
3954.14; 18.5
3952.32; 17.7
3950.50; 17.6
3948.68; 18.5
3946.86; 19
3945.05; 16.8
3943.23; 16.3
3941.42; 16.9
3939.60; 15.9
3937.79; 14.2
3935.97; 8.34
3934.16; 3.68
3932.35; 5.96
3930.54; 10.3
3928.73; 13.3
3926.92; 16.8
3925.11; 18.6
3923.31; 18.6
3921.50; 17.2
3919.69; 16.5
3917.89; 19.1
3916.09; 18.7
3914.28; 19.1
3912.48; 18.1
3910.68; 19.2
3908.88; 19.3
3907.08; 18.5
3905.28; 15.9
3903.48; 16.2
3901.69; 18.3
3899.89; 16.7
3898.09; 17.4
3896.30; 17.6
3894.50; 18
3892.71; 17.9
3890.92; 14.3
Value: 1.1 angstroms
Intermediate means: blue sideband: 18.8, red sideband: 19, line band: 18.3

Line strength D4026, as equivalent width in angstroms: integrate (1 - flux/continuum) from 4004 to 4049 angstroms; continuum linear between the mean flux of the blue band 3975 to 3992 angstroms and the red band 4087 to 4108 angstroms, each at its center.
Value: -1.3 angstroms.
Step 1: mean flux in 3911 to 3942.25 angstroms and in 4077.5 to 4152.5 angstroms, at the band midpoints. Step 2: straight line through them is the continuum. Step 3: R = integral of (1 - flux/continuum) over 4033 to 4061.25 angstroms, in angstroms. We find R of -2.5 angstroms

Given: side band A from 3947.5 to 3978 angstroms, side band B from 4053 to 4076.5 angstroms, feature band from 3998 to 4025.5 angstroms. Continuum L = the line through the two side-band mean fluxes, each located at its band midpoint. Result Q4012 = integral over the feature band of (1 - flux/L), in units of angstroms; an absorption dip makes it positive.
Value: -4.0 angstroms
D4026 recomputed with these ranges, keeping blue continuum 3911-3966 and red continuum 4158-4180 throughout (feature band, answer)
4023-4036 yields -1.0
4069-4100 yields -1.9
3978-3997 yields -2.9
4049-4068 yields -1.3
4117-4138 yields -0.6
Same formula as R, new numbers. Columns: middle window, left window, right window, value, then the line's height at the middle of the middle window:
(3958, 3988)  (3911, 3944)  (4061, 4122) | 1.8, 15.9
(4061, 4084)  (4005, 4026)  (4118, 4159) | 0.4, 19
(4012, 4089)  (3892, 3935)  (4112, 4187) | -4.2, 17.9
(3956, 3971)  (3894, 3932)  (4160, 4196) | 3.9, 17.5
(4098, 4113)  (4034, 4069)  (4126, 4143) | 2.1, 19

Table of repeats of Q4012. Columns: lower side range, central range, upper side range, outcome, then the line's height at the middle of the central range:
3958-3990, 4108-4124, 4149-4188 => -1.1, 18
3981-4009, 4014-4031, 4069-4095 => 0.2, 19.2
